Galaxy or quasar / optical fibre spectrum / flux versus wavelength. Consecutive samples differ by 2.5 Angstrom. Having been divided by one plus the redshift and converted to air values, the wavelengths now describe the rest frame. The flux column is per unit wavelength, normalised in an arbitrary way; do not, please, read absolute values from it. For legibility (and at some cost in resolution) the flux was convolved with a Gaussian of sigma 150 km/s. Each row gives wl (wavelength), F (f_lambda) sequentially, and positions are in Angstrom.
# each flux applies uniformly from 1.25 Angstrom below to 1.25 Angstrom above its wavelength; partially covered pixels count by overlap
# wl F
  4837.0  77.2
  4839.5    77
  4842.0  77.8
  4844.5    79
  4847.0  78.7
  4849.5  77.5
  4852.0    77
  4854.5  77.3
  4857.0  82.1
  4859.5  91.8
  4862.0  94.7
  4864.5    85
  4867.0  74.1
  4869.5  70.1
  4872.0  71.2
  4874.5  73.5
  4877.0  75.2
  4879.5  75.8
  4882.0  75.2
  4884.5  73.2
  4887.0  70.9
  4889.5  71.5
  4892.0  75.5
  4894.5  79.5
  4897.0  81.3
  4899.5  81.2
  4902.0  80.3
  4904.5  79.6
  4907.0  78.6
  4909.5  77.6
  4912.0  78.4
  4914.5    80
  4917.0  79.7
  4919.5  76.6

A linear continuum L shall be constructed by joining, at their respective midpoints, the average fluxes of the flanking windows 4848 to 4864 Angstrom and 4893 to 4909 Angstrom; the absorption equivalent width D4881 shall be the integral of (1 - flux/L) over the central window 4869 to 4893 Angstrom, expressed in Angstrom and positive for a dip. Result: 2.4 Angstrom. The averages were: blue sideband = 83.4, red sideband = 79.9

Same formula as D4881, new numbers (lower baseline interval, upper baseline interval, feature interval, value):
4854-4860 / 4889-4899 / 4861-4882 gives 1.1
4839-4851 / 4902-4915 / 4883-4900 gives 0.6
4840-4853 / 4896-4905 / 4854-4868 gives -1.1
